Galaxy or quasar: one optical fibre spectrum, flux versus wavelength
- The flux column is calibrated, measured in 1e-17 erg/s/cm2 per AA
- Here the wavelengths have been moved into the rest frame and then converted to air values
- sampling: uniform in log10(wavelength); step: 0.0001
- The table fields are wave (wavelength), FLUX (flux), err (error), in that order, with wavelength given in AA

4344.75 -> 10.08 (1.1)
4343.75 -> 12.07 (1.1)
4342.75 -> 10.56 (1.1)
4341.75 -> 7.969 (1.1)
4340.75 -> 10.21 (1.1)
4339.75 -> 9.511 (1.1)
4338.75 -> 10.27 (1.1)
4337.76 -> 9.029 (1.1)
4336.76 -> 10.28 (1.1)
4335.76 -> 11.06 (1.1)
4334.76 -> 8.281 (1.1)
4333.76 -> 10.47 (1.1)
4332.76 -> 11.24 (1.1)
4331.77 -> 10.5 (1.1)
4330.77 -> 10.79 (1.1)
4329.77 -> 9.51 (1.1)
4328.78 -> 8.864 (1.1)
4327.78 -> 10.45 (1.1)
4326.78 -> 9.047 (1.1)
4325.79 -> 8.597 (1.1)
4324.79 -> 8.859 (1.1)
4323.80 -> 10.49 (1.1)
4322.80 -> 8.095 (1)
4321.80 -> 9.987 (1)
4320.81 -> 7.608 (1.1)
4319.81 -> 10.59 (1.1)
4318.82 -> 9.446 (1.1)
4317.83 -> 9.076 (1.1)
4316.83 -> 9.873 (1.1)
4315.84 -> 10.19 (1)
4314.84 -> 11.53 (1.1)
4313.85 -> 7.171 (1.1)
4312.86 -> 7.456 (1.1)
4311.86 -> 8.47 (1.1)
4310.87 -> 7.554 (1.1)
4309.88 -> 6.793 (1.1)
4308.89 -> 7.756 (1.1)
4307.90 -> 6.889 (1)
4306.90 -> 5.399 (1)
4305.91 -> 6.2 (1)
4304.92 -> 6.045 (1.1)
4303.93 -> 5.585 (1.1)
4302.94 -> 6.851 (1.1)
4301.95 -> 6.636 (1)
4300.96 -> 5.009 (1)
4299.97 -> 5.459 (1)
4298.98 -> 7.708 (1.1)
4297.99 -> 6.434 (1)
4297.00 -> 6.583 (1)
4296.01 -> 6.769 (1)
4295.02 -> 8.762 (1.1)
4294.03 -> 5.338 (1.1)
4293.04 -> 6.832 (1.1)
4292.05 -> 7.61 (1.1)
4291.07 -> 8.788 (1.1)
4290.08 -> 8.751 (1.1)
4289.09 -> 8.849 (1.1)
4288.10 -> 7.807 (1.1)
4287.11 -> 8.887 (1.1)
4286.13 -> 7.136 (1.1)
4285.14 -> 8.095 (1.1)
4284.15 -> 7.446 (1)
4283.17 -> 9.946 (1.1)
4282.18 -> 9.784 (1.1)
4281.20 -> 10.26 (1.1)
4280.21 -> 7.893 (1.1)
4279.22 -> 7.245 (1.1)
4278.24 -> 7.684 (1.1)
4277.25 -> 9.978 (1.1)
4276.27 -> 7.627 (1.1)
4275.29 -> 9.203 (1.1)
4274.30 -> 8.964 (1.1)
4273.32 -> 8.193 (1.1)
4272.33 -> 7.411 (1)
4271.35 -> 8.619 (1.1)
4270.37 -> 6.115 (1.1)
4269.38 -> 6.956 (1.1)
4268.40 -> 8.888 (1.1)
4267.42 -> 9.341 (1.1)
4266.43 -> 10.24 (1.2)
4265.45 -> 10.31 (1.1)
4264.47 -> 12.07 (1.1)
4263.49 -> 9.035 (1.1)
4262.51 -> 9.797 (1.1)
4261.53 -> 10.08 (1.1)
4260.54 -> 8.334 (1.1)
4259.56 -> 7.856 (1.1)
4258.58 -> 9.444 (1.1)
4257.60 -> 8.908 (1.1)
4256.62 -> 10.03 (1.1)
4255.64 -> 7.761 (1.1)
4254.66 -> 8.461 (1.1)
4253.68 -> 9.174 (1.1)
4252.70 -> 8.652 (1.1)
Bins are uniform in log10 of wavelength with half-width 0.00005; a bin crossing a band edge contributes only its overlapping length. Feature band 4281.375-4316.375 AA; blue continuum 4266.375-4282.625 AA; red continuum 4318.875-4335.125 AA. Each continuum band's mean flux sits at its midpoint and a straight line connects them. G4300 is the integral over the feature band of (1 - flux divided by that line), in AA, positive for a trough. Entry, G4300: 5.61 AA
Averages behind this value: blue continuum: 8.44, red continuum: 9.59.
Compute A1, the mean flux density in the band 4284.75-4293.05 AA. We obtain 8.16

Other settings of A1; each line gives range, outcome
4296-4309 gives 6.32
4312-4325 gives 9.24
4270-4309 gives 7.56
